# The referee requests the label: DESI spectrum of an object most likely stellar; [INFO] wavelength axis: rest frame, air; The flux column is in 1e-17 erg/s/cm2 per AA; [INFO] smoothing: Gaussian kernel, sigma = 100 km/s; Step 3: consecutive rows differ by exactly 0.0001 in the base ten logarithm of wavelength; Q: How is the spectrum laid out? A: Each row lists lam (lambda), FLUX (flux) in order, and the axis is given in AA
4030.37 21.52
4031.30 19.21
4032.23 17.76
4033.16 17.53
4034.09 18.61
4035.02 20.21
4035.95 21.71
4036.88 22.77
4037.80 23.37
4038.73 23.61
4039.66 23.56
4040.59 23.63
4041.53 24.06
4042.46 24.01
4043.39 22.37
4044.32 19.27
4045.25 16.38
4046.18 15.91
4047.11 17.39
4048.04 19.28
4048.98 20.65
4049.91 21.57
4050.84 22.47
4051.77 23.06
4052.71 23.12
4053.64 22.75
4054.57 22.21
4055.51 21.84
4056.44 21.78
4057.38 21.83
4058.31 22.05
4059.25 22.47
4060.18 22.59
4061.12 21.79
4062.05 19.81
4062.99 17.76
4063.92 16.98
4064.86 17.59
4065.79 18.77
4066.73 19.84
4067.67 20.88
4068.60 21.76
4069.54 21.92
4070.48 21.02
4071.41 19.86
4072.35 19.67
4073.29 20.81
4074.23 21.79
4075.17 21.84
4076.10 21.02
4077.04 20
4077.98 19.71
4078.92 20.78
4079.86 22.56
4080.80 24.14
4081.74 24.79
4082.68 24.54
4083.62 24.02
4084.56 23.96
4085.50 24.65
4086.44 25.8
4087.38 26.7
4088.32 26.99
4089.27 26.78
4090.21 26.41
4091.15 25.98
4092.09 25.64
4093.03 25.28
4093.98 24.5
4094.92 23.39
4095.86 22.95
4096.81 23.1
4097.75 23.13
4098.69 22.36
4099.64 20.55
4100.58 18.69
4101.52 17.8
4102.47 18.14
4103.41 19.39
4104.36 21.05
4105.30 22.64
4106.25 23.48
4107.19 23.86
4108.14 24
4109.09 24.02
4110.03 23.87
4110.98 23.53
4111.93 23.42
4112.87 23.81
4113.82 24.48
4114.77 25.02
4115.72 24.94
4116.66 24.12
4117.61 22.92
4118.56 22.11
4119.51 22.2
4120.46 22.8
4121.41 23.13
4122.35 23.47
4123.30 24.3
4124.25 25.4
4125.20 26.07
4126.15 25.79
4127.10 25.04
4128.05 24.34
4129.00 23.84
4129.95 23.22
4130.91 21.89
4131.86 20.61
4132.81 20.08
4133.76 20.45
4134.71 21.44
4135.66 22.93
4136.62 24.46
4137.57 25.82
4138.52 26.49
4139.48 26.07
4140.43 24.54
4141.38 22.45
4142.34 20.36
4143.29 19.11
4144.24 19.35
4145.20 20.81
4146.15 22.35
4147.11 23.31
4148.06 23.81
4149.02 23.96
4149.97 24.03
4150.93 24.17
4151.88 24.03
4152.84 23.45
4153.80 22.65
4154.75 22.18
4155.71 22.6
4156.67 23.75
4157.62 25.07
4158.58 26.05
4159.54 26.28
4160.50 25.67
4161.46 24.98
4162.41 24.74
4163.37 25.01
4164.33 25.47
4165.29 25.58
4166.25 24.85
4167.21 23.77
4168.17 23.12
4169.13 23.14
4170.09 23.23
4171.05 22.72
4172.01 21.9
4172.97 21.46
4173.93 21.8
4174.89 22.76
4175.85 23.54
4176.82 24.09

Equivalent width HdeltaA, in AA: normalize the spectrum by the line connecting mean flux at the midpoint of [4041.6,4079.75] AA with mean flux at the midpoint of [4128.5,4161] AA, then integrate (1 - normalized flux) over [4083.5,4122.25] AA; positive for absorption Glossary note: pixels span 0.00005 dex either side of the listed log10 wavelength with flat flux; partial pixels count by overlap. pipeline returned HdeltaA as -2.7 AA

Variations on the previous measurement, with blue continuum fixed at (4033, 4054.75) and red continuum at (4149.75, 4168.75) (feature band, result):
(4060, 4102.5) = 0.18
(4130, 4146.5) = 1.02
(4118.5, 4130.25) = -0.31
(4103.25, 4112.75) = -0.03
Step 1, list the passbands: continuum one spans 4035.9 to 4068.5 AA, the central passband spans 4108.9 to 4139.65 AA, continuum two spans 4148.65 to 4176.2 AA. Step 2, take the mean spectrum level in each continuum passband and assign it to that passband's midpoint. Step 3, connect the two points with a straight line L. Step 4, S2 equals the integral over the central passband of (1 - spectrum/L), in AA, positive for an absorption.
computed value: -1.0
